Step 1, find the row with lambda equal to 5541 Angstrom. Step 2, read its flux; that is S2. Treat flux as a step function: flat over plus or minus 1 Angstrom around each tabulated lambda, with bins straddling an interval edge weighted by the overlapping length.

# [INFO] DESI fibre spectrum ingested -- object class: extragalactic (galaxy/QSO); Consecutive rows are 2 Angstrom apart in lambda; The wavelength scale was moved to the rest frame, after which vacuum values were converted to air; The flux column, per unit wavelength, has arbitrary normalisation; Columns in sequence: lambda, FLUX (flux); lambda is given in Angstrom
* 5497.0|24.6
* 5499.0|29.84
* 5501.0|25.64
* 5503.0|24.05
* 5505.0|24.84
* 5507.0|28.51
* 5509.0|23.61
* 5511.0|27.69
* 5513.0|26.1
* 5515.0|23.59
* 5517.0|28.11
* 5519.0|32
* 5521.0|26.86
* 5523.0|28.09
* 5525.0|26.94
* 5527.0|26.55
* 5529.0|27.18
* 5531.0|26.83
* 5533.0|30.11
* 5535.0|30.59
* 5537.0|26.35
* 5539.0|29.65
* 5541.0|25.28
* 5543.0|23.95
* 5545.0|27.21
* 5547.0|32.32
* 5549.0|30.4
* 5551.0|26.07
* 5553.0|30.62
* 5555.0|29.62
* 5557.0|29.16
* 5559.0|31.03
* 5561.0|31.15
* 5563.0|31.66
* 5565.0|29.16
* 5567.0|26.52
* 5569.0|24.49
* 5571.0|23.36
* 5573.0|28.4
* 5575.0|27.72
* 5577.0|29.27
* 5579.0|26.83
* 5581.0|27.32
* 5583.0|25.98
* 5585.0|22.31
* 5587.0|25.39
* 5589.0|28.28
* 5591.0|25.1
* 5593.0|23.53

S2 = 25.28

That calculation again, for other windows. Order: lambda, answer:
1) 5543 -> 23.95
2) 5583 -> 25.98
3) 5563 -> 31.66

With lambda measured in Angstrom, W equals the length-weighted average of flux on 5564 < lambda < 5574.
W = 26.4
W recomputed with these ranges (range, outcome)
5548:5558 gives 29.2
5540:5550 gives 27.8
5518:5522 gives 29.4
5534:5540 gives 28.9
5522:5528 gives 27.2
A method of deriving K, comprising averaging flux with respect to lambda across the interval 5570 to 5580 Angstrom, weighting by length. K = 27.1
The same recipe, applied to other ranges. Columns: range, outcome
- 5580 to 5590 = 25.9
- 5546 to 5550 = 31.4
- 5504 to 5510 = 25.7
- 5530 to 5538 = 28.5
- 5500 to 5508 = 25.8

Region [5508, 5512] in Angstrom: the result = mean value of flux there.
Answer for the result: 25.6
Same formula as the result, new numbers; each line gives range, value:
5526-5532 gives 26.9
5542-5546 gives 25.6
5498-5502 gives 27.7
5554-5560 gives 29.9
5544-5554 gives 29.3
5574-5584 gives 27.4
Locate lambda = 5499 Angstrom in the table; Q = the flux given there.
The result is 29.84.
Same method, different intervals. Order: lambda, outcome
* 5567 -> 26.52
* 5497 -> 24.6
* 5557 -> 29.16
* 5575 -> 27.72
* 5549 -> 30.4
